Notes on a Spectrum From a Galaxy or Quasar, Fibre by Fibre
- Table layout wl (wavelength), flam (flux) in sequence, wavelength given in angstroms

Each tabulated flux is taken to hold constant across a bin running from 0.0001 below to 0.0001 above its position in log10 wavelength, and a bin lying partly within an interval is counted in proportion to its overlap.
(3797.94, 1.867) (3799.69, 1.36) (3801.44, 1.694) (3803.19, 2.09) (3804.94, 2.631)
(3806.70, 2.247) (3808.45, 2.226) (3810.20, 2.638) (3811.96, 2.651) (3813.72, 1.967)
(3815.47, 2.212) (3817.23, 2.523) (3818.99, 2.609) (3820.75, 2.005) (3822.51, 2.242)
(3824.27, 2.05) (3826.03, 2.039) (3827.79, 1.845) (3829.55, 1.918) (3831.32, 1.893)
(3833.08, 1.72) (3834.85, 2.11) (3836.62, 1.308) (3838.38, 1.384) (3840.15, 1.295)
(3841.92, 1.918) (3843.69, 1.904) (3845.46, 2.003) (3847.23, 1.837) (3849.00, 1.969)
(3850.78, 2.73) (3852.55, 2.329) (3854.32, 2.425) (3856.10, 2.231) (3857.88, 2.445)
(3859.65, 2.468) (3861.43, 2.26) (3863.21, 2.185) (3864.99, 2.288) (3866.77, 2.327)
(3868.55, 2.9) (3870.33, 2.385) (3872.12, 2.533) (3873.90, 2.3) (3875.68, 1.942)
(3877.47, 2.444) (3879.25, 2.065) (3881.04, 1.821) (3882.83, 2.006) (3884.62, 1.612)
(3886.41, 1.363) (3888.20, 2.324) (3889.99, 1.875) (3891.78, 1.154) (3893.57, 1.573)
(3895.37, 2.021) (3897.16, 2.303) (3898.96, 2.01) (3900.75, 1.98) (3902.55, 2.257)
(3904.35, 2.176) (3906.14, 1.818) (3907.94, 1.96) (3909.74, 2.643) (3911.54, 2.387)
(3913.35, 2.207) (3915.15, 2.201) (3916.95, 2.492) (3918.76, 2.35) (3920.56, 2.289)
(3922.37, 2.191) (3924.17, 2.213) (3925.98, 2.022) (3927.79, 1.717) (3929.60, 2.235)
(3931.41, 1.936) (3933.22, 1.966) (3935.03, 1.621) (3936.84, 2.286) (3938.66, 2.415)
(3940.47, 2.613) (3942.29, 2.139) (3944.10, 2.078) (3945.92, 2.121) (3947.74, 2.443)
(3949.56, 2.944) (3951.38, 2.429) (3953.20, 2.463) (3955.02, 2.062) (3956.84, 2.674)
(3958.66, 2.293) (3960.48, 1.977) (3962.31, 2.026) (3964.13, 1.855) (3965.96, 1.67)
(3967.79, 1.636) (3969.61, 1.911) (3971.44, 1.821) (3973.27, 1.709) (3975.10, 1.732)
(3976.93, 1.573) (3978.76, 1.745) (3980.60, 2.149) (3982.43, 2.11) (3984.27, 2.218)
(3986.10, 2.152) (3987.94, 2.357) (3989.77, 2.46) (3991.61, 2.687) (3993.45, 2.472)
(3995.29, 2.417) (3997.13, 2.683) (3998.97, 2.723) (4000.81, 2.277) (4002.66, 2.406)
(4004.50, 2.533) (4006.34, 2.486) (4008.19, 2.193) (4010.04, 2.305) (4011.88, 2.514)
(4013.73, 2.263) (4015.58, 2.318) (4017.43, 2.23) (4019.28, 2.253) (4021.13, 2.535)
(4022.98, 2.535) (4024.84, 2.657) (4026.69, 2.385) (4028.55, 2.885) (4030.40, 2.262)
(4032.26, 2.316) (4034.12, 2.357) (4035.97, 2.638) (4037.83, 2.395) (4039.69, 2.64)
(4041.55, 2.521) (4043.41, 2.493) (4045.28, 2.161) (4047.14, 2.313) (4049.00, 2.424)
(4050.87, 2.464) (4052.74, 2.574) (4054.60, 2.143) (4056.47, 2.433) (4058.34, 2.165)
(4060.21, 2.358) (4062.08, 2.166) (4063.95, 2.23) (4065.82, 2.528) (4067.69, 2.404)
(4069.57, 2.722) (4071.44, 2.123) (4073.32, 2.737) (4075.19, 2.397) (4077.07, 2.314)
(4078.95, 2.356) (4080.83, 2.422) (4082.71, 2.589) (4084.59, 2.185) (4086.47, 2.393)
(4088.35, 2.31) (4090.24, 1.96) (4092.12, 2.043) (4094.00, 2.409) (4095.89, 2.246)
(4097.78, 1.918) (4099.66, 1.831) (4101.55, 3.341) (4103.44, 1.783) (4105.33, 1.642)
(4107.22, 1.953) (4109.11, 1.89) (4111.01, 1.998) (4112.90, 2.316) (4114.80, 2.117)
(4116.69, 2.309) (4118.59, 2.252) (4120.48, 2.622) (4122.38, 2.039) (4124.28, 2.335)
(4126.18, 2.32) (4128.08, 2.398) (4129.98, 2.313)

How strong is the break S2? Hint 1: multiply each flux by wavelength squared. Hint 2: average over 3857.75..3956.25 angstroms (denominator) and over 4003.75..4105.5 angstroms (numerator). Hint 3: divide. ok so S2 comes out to 1.17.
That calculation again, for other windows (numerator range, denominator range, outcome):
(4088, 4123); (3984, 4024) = 0.94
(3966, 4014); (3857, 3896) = 1.11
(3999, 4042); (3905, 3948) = 1.17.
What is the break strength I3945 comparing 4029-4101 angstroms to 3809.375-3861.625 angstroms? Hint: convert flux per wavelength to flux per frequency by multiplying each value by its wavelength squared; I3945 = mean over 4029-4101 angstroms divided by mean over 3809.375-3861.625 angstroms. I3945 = 1.26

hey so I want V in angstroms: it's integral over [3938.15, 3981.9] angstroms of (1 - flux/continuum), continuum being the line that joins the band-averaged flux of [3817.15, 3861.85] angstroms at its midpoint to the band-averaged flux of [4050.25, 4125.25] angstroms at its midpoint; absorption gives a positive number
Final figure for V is 1.1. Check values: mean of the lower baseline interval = 2.05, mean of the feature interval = 2.1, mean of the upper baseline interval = 2.27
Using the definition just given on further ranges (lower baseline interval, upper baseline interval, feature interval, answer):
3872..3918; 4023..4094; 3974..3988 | 1.58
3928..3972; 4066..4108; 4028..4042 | -1.64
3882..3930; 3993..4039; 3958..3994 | 4.39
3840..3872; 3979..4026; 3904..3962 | 2.30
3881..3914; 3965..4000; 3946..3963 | -2.38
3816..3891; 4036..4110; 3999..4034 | -2.50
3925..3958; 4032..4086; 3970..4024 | 1.03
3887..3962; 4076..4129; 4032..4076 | -3.94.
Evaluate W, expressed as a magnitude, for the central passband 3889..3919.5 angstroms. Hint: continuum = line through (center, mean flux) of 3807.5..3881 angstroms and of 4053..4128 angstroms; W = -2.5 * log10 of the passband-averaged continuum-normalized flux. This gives 0.05 mag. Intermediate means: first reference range 2.16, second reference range 2.27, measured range 2.08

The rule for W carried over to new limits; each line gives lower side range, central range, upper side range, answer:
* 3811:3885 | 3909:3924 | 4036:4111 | -0.075 mag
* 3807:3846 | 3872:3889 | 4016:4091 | 0.050 mag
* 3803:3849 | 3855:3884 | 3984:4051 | -0.073 mag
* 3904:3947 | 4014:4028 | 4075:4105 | -0.091 mag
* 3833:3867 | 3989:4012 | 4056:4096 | -0.104 mag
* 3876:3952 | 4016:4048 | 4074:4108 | -0.118 mag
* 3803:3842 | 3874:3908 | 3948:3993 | 0.082 mag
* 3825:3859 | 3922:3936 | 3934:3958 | 0.146 mag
